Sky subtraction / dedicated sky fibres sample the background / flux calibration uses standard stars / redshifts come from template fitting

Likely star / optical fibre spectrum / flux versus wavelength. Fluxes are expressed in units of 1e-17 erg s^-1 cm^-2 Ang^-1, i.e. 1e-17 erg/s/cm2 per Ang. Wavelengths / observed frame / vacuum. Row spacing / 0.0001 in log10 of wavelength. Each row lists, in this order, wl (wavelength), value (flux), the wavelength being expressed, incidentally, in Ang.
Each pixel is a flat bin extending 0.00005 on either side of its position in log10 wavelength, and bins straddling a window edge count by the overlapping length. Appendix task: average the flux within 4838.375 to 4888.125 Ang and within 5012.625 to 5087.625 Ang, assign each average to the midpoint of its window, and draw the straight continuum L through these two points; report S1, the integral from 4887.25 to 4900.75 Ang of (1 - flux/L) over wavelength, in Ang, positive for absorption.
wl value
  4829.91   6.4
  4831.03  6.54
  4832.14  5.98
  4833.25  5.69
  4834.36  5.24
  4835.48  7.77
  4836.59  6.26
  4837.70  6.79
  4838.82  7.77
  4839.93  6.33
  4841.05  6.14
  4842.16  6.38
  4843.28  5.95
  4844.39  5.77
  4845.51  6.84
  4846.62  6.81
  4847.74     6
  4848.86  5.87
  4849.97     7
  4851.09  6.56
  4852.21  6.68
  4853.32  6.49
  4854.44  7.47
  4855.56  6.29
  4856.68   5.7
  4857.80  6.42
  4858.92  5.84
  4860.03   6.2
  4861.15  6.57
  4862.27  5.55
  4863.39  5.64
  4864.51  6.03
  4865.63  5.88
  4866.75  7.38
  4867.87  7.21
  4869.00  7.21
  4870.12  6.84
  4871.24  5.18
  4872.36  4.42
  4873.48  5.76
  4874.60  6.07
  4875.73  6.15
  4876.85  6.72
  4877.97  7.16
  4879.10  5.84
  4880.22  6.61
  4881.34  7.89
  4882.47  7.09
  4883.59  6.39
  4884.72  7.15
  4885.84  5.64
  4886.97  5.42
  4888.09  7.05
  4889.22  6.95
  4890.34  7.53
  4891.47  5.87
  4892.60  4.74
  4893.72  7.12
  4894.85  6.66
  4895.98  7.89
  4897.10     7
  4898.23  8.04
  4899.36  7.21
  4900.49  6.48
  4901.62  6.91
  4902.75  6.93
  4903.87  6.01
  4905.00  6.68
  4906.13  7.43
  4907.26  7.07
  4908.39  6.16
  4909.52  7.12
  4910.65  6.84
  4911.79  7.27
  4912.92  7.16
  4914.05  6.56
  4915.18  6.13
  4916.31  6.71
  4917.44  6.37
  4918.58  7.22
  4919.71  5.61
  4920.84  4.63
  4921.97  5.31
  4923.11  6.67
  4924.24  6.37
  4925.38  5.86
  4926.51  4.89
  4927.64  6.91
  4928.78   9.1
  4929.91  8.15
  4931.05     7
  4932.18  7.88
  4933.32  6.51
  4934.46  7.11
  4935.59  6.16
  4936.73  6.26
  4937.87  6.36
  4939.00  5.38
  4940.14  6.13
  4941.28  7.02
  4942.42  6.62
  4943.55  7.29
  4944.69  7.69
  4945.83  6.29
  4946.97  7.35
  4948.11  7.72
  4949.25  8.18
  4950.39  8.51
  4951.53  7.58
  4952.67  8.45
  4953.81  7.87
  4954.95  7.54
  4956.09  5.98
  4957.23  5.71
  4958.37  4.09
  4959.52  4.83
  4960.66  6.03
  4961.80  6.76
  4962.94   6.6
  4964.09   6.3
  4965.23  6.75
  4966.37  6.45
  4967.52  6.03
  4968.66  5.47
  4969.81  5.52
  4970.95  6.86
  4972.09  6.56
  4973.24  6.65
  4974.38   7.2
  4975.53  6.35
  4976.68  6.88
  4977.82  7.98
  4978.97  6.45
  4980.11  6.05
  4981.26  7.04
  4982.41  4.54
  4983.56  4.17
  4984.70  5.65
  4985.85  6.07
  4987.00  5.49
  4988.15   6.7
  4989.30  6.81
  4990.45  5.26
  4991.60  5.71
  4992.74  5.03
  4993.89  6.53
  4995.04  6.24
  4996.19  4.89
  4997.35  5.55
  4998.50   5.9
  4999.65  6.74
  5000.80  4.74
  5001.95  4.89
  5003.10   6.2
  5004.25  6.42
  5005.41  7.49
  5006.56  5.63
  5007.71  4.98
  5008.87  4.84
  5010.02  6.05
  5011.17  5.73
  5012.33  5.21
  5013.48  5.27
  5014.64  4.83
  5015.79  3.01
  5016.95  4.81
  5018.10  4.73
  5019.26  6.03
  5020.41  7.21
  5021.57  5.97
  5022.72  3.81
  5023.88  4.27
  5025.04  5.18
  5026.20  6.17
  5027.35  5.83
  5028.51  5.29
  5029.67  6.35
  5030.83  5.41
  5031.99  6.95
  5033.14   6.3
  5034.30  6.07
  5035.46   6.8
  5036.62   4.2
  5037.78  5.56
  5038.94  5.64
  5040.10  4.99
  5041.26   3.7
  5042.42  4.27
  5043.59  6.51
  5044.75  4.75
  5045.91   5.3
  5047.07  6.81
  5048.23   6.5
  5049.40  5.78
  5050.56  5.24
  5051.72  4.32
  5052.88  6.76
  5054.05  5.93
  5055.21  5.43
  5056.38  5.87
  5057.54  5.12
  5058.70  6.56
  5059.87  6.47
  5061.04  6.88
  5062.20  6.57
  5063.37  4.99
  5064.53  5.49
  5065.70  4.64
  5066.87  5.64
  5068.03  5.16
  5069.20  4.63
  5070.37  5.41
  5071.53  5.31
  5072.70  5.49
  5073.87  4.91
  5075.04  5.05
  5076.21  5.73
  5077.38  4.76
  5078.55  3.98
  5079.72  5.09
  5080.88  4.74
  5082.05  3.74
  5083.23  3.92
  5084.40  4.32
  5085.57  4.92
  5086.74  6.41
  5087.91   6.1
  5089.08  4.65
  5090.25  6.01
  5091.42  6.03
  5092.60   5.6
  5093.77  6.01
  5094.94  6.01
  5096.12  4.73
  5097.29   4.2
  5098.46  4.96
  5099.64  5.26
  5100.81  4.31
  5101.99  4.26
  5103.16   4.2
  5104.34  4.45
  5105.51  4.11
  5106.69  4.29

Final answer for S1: -1.41 Ang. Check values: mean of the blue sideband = 6.38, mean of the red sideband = 5.37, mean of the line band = 6.86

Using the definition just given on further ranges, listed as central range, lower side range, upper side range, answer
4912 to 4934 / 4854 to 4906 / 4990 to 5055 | -1.36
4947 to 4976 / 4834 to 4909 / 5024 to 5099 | -3.14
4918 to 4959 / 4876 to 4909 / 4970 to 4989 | -1.66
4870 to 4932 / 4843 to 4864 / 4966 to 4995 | -3.45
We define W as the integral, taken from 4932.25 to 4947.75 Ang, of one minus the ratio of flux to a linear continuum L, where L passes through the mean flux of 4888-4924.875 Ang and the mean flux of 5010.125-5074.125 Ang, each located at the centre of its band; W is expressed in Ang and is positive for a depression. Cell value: -0.8 Ang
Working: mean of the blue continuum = 6.65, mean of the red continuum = 5.5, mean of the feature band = 6.68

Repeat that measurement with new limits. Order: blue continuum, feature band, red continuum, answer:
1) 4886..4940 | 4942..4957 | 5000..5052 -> -2.80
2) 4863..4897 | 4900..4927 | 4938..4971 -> 0.44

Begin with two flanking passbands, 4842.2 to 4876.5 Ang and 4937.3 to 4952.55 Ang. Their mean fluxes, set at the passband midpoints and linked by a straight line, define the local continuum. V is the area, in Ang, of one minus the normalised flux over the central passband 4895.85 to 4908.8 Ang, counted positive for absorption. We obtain -0.5 Ang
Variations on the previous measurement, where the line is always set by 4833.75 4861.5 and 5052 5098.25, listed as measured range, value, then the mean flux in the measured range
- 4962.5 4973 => -0.8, 6.29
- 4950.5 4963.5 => -1.4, 6.57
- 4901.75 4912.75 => -1.2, 6.85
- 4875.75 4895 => -0.9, 6.57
